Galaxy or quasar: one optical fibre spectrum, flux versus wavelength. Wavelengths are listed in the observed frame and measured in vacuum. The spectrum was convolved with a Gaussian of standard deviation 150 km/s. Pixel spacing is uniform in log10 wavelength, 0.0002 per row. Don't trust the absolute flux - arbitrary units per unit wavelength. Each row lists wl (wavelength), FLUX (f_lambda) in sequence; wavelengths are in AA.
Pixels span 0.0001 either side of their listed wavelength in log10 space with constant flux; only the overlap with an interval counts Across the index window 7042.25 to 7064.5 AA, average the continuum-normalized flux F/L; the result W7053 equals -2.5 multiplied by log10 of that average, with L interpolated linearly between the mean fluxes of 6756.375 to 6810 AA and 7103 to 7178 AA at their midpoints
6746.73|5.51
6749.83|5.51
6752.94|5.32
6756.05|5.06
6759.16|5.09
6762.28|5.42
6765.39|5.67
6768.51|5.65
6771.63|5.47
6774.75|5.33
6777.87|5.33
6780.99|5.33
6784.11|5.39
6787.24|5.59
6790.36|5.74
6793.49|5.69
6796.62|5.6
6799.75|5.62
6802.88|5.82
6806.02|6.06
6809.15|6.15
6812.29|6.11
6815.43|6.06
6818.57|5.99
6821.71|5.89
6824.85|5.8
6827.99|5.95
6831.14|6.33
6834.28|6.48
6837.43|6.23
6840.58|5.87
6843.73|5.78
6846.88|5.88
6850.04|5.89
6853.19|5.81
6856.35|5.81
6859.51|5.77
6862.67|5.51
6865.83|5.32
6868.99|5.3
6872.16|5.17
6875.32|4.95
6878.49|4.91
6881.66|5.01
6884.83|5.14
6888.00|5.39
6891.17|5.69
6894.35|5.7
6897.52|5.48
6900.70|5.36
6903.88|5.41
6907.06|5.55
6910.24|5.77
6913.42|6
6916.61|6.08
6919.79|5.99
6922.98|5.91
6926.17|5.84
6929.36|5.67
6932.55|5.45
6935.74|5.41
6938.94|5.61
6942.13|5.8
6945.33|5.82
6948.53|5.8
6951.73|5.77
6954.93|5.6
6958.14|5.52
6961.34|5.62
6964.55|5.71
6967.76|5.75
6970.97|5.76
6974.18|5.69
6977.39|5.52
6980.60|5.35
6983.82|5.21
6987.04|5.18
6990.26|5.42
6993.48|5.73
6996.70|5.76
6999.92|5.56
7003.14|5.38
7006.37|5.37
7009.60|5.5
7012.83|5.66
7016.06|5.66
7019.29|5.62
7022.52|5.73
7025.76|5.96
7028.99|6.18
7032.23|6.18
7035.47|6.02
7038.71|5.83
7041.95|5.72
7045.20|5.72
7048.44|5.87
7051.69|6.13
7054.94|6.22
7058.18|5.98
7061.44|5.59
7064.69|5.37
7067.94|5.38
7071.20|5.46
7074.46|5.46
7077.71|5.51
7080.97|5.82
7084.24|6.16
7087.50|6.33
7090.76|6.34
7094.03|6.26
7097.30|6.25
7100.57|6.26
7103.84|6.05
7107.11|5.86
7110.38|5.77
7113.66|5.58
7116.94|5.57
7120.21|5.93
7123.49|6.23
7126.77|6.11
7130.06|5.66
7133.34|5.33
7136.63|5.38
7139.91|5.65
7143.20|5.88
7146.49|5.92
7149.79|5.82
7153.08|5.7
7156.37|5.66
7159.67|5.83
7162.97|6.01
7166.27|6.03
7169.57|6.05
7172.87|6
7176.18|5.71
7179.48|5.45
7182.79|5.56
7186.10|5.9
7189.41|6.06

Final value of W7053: -0.02 mag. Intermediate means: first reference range 5.57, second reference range 5.81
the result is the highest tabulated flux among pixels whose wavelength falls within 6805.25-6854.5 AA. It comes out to 6.48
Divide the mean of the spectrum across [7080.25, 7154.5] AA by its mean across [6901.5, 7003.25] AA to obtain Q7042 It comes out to 1.0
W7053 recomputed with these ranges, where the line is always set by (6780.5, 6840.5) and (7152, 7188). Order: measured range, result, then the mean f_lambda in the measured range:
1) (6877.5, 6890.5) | 0.14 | 5.16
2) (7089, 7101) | -0.08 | 6.28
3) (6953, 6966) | 0.05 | 5.61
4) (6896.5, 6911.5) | 0.07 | 5.51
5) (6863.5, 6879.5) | 0.14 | 5.16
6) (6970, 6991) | 0.08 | 5.44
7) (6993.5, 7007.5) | 0.06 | 5.55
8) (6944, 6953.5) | 0.01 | 5.79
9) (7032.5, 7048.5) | 0.00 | 5.86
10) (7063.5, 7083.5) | 0.06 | 5.53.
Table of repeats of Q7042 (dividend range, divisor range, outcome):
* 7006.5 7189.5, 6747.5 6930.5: 1.03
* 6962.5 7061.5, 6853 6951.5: 1.03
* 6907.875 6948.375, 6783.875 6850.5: 0.98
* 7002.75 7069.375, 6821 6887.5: 1.02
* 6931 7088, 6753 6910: 1.01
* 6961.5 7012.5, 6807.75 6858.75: 0.92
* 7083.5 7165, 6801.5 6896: 1.03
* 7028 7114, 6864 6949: 1.07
